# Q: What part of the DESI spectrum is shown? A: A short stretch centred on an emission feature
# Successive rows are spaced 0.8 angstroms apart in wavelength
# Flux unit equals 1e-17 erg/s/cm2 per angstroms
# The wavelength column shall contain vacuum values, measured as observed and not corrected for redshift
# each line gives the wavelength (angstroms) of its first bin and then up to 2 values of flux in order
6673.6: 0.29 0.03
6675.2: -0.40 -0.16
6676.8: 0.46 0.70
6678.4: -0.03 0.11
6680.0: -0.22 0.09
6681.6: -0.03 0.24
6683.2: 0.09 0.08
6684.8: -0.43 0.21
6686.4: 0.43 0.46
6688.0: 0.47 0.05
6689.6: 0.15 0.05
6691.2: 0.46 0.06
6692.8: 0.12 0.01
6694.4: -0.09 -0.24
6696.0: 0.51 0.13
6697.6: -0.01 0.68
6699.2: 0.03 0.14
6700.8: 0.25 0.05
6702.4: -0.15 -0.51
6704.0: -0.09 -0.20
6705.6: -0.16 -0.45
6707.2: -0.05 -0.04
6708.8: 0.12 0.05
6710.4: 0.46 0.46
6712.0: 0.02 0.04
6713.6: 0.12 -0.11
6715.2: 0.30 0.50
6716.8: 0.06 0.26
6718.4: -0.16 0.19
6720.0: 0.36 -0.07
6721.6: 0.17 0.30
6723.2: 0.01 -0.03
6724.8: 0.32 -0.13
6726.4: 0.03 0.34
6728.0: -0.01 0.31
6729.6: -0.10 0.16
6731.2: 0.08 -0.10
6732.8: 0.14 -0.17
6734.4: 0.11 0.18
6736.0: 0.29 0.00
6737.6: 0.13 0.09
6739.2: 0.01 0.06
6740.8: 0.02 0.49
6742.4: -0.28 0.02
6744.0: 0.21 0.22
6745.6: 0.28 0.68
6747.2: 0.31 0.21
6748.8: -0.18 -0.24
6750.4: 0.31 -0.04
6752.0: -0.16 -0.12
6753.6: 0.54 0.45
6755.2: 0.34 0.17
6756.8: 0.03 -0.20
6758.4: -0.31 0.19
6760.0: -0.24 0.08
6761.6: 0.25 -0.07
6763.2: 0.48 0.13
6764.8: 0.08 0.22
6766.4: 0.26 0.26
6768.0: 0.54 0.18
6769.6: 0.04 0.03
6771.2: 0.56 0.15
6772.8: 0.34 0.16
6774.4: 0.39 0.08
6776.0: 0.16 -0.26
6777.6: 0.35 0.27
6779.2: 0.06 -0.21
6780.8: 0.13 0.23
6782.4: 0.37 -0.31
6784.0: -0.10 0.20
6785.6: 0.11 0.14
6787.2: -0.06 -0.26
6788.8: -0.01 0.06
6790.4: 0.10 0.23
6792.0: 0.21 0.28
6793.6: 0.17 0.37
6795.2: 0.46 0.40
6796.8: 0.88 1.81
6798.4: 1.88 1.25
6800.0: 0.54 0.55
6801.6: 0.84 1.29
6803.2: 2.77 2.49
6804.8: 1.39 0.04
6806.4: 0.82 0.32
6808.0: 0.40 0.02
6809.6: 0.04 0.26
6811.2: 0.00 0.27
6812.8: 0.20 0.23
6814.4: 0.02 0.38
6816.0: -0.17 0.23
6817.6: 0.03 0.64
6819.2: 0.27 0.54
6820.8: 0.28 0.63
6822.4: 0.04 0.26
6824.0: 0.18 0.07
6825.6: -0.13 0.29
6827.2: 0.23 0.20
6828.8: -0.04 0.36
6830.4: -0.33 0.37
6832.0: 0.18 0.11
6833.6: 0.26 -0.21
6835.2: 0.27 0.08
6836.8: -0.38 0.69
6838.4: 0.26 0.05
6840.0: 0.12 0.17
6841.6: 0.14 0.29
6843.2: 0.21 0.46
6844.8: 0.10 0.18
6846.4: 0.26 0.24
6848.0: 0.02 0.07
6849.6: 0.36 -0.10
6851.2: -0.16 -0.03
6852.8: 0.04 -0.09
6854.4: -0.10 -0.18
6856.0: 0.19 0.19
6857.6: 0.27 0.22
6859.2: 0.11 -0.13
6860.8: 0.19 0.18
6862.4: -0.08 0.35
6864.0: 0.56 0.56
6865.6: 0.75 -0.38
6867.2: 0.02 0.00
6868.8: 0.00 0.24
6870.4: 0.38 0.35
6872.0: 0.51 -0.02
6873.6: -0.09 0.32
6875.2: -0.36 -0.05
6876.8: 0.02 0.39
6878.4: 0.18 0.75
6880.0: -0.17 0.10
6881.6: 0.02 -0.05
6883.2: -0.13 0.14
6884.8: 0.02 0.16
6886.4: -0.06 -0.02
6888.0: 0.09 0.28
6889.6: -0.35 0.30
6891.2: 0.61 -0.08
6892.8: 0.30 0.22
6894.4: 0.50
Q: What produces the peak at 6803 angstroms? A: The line [O II]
